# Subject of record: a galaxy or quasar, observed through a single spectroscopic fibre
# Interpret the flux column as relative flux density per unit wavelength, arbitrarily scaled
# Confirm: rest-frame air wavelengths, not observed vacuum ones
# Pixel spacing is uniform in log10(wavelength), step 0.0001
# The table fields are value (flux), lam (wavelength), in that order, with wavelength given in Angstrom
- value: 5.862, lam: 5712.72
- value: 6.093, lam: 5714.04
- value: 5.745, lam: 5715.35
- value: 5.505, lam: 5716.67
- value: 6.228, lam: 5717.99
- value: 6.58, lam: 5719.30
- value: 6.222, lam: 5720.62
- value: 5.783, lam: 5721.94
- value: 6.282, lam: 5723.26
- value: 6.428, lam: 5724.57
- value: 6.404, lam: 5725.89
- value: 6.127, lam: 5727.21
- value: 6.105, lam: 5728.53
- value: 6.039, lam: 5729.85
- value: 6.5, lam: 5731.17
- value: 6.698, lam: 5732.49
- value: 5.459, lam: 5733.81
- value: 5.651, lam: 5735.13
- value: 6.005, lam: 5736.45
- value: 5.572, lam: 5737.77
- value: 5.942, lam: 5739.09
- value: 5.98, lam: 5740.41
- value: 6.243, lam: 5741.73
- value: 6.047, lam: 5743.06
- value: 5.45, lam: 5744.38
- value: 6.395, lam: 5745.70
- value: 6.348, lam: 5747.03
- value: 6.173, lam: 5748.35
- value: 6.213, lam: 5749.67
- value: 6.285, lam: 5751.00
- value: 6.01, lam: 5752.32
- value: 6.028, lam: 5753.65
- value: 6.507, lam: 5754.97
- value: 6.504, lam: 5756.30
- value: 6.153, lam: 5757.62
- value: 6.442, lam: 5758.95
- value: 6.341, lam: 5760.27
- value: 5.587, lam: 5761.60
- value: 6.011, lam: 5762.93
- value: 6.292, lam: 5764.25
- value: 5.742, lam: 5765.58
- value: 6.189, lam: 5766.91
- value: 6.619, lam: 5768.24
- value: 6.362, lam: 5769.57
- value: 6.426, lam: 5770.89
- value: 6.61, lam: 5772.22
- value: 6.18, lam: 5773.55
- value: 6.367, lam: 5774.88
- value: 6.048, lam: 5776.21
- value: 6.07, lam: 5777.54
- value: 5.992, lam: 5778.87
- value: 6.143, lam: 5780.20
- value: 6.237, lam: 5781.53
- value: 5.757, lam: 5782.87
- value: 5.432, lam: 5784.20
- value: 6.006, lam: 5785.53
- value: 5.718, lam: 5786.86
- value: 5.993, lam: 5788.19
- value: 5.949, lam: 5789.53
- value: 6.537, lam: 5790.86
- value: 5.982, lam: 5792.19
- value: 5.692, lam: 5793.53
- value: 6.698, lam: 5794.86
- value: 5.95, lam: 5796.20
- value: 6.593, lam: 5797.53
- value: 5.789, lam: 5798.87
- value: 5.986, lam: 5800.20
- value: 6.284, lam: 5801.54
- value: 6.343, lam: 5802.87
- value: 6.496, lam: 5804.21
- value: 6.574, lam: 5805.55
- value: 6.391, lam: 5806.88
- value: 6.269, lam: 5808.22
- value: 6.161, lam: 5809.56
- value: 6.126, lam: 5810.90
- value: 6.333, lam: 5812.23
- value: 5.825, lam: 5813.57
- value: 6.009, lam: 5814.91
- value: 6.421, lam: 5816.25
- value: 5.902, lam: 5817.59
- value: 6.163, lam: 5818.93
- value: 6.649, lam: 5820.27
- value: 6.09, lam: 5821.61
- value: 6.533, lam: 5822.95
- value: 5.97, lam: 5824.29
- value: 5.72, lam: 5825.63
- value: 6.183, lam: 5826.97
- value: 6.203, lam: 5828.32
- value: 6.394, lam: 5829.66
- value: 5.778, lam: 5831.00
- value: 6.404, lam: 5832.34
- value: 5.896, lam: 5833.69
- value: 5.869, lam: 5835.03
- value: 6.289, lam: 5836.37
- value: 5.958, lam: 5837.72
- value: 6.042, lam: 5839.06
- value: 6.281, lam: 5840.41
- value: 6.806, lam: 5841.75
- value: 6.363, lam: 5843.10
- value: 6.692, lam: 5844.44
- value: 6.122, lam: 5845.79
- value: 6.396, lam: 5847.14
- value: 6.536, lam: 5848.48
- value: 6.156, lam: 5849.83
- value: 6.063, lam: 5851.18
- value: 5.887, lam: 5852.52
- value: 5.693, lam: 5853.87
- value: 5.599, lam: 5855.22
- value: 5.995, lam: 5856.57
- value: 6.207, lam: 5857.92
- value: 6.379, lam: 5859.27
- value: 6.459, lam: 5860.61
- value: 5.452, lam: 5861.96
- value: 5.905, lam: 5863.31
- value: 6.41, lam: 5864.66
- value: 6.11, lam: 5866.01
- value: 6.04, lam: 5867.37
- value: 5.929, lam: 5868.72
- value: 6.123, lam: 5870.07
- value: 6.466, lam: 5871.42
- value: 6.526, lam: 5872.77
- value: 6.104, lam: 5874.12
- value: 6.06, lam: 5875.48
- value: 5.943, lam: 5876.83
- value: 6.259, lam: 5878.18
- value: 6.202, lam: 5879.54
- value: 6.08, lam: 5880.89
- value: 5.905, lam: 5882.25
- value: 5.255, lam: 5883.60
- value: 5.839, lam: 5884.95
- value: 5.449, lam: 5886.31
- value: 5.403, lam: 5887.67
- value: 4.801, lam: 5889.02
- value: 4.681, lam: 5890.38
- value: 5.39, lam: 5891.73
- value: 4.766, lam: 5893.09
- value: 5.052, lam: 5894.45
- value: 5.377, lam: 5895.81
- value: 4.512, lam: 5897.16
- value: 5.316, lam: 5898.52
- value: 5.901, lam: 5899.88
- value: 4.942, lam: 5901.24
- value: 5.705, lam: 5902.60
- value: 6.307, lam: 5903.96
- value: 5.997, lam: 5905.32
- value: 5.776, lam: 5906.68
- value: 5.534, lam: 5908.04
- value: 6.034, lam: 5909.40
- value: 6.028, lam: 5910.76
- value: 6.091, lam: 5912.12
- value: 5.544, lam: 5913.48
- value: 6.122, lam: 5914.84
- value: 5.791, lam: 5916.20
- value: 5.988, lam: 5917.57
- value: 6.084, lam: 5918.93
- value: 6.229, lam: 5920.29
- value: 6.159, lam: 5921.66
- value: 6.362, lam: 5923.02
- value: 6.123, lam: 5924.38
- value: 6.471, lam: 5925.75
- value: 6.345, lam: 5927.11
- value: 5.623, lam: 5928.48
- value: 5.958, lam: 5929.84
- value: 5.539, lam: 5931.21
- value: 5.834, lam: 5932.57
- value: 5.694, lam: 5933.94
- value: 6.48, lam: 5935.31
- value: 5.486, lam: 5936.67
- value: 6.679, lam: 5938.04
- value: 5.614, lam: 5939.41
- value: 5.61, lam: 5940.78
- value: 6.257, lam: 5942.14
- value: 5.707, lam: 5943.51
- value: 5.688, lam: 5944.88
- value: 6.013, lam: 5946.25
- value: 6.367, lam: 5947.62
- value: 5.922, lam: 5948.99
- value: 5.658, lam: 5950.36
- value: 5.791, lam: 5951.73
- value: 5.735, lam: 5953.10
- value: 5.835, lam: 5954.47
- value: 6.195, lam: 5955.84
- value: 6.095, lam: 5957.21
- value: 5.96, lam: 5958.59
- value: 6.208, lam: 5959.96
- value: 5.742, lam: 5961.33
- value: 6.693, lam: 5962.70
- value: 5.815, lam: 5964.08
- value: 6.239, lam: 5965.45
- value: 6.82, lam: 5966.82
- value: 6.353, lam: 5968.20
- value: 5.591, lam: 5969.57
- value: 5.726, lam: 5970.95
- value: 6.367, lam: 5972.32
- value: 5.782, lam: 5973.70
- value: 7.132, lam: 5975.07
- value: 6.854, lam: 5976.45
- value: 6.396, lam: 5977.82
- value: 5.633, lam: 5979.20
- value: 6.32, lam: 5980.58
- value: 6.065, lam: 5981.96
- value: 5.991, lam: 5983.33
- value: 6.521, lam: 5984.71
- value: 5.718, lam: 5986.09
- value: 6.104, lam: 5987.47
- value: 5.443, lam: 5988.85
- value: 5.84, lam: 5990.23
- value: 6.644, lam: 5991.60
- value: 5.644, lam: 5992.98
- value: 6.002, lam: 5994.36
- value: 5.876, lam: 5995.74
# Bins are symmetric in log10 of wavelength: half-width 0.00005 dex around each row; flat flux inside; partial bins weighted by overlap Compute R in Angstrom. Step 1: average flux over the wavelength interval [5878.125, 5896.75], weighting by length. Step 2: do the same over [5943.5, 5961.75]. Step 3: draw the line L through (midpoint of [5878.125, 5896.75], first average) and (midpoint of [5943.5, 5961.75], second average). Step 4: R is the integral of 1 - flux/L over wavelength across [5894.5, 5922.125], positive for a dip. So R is -0.8 Angstrom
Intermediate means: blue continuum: 5.42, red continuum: 5.93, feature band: 5.75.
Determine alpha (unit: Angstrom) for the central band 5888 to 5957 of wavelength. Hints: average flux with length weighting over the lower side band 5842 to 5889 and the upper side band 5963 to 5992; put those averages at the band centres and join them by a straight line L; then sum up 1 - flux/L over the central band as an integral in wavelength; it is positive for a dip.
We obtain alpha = 3.7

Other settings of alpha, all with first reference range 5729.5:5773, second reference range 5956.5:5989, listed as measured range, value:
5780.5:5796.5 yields 0.4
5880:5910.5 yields 3.4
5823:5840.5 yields 0.2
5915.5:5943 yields 0.6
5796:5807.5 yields -0.2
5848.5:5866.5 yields 0.3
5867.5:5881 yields 0.0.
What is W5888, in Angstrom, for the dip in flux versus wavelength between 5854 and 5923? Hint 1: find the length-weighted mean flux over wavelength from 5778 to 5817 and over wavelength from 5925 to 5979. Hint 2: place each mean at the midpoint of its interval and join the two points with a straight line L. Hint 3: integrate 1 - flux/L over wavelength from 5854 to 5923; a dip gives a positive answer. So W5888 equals 3.1 Angstrom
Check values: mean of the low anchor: 6.13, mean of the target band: 5.81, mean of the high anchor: 6.05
